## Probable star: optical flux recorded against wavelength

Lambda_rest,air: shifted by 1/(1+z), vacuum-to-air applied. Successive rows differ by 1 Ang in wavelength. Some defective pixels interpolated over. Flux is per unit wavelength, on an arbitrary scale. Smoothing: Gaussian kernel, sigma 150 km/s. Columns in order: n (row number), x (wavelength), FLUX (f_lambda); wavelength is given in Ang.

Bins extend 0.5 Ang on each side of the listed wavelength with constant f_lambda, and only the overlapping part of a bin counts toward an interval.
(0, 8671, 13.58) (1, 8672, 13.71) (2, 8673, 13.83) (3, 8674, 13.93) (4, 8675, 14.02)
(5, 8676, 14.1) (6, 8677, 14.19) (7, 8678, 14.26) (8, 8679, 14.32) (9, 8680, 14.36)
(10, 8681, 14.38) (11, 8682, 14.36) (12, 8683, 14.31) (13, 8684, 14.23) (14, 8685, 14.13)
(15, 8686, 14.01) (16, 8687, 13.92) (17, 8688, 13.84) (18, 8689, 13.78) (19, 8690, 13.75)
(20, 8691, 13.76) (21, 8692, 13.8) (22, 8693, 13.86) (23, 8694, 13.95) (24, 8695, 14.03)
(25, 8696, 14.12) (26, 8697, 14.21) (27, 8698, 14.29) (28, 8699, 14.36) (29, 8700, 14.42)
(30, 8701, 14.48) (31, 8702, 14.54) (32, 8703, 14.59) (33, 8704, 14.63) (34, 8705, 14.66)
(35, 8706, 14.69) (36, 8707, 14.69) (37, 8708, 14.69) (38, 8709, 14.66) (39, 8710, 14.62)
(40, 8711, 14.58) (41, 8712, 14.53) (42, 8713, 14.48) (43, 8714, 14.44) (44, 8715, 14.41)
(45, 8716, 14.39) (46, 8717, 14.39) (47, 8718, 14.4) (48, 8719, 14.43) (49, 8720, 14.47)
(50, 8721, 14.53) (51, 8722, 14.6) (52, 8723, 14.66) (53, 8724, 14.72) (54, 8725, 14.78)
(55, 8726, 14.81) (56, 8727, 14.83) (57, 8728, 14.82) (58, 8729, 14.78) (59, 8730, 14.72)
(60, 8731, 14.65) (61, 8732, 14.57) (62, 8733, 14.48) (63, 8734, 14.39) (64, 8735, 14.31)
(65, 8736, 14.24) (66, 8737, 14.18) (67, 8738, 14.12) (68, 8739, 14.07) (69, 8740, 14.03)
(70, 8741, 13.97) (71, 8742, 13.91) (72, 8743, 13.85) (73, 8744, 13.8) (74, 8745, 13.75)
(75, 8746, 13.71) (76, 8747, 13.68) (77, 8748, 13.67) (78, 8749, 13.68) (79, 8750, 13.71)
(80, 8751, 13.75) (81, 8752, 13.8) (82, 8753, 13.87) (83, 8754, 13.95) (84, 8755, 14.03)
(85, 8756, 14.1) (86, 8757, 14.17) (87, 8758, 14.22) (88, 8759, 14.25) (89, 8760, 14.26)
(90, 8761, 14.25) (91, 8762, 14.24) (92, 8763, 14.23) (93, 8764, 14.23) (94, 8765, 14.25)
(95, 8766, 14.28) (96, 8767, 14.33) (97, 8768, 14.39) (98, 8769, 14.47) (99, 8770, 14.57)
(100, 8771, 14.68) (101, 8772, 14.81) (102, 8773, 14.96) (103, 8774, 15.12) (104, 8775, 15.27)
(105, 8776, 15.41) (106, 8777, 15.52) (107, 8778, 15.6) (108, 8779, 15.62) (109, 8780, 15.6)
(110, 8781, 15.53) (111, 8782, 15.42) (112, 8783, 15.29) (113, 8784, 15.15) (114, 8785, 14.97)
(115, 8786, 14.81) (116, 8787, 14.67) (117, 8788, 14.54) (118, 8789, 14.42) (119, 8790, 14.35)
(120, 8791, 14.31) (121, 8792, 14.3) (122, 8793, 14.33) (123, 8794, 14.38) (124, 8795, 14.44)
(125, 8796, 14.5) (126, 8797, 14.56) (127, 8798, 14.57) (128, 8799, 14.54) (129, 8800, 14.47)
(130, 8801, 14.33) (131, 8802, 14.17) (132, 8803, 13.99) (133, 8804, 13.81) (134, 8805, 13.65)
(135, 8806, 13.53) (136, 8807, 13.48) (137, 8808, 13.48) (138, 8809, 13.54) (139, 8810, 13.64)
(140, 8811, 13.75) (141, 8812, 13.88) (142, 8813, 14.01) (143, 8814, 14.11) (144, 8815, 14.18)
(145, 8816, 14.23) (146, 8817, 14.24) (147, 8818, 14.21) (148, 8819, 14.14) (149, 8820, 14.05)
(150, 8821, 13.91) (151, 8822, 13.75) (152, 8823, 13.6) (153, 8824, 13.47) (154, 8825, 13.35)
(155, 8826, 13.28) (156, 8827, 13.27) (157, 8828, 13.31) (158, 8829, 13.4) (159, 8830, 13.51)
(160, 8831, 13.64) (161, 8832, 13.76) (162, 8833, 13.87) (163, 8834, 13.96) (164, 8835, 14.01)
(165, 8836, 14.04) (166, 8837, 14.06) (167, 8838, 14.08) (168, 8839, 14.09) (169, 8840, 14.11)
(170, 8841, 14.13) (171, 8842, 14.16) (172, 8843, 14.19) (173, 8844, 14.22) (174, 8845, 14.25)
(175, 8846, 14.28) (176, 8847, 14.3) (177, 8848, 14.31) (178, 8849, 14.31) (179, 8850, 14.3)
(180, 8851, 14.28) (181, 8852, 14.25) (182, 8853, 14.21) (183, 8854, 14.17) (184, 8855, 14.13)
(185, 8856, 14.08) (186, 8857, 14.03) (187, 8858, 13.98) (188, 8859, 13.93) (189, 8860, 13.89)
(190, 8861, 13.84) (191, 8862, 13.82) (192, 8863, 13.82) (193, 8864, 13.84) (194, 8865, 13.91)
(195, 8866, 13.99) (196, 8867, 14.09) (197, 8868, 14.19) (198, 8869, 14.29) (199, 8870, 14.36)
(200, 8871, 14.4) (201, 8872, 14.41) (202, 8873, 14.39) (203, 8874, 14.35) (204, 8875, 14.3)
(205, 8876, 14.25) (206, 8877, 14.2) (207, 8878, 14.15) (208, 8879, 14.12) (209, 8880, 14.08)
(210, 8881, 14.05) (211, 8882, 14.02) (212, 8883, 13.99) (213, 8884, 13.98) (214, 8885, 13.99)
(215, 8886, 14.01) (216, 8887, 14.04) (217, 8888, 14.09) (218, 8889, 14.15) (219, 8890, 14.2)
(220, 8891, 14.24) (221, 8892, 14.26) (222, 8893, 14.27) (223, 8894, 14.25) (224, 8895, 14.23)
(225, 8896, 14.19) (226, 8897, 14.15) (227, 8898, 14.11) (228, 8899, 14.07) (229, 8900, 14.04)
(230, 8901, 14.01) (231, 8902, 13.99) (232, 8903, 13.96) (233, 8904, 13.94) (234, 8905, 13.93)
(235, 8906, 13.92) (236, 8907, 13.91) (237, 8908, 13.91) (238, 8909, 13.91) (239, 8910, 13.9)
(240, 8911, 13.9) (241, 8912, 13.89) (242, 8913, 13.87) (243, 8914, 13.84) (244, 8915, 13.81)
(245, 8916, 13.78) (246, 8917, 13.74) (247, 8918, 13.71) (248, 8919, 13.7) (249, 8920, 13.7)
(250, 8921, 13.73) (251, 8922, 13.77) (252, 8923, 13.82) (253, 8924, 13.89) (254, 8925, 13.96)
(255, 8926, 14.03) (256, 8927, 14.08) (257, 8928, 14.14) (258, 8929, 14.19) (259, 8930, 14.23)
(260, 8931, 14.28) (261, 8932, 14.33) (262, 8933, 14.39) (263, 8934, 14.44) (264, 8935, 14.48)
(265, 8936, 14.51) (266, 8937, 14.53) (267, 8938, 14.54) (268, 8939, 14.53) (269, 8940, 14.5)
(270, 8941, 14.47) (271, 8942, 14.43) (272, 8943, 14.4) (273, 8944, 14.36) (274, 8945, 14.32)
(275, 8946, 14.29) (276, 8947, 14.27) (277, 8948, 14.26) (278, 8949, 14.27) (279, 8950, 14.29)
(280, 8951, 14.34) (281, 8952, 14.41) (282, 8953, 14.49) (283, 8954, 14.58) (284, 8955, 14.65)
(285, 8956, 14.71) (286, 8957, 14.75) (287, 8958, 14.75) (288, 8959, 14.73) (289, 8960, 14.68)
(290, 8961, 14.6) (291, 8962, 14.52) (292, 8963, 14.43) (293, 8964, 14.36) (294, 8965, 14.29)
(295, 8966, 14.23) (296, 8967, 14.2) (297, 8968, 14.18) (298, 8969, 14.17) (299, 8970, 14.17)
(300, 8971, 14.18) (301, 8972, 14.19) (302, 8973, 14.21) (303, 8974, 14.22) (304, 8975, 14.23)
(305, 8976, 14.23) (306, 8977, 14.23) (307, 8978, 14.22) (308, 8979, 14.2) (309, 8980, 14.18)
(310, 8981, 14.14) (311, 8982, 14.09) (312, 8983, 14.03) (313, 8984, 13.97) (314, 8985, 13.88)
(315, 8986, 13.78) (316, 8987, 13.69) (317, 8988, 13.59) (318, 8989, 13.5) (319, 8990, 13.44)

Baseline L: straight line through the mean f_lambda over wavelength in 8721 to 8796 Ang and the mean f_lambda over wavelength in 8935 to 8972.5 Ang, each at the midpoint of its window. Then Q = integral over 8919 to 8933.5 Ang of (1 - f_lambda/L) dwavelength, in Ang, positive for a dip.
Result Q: 0.4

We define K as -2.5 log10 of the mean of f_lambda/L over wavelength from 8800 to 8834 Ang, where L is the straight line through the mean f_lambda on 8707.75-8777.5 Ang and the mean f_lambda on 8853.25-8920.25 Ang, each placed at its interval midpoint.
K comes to 0.03 mag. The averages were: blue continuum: 14.4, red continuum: 14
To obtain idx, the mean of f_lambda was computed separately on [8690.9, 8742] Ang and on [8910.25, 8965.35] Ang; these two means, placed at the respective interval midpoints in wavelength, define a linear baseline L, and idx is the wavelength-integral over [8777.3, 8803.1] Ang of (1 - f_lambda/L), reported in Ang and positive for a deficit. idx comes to -0.67 Ang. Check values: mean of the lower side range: 14.4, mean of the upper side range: 14.3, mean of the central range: 14.7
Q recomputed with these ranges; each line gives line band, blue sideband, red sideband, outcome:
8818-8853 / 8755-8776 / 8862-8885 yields 0.8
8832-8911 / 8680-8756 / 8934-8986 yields 1.2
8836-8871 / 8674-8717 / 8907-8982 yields 0.3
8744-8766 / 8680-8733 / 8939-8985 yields 0.6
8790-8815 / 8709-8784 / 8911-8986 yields 0.5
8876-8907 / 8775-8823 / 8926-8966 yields 0.7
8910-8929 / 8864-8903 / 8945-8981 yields 0.5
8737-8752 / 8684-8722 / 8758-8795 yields 0.7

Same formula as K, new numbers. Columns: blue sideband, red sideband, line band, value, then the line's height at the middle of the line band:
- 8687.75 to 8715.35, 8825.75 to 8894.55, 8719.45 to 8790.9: -0.02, 14.2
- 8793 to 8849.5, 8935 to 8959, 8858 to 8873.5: 0.01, 14.2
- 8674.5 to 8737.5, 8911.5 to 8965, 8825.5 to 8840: 0.04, 14.3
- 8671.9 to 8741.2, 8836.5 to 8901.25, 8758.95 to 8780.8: -0.04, 14.3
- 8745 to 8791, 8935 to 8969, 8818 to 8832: 0.07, 14.5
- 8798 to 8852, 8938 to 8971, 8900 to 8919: 0.03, 14.3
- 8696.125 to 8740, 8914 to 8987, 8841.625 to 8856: 0.01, 14.4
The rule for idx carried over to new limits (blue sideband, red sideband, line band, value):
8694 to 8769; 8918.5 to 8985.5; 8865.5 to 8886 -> 0.16 Ang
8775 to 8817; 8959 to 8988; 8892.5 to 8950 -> 0.68 Ang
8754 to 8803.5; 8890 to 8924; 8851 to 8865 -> 0.20 Ang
